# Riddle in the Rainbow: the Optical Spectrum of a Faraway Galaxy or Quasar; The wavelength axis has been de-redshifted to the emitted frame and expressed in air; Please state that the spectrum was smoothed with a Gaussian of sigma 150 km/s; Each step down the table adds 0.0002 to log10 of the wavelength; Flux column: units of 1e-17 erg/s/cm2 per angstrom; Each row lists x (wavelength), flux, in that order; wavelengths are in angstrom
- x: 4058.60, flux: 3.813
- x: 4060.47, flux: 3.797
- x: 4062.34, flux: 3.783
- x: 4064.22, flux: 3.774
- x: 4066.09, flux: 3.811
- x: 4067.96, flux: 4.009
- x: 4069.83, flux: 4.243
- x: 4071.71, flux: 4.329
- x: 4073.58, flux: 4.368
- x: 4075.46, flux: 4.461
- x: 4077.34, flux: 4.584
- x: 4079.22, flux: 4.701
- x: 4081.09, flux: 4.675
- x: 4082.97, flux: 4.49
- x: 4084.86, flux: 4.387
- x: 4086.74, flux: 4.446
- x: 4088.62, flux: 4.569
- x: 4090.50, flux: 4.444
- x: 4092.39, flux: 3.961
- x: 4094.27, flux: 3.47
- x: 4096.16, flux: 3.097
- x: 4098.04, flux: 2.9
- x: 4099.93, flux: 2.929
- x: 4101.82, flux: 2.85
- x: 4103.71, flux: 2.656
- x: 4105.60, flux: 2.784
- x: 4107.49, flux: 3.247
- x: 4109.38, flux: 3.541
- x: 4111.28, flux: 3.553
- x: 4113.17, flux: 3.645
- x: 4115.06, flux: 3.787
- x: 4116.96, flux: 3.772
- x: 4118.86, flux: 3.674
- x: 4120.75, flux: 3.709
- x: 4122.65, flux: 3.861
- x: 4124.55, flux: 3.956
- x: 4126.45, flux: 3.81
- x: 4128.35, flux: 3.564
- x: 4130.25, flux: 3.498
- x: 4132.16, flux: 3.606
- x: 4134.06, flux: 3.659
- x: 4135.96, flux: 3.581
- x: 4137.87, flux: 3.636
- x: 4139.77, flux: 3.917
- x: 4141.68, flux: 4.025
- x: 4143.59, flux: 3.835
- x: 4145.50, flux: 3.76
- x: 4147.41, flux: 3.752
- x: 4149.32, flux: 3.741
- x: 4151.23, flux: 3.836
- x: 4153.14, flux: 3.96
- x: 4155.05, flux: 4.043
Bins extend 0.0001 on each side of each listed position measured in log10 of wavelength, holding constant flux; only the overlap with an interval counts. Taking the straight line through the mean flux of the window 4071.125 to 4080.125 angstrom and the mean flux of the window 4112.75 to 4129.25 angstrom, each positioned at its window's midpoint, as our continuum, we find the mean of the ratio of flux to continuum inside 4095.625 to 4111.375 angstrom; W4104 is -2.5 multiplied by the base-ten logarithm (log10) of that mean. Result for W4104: 0.31 mag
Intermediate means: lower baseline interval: 4.49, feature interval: 3.03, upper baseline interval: 3.76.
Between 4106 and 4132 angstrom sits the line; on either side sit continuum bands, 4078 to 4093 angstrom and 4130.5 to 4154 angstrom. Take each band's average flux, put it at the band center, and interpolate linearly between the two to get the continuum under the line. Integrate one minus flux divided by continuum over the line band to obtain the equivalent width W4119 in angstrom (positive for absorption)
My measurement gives 2.6 angstrom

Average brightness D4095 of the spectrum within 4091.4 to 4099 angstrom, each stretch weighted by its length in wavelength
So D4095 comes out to 3.36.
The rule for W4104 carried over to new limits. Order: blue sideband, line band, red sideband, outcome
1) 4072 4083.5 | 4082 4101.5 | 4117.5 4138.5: 0.13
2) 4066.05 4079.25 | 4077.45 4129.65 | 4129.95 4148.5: 0.09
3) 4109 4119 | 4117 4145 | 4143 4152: 0.00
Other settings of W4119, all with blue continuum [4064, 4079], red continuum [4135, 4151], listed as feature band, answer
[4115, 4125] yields 0.4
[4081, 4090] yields -0.7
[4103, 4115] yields 2.1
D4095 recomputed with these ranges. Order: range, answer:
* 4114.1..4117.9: 3.78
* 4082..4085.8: 4.43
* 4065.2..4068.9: 3.92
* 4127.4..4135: 3.58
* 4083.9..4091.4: 4.46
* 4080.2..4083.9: 4.58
